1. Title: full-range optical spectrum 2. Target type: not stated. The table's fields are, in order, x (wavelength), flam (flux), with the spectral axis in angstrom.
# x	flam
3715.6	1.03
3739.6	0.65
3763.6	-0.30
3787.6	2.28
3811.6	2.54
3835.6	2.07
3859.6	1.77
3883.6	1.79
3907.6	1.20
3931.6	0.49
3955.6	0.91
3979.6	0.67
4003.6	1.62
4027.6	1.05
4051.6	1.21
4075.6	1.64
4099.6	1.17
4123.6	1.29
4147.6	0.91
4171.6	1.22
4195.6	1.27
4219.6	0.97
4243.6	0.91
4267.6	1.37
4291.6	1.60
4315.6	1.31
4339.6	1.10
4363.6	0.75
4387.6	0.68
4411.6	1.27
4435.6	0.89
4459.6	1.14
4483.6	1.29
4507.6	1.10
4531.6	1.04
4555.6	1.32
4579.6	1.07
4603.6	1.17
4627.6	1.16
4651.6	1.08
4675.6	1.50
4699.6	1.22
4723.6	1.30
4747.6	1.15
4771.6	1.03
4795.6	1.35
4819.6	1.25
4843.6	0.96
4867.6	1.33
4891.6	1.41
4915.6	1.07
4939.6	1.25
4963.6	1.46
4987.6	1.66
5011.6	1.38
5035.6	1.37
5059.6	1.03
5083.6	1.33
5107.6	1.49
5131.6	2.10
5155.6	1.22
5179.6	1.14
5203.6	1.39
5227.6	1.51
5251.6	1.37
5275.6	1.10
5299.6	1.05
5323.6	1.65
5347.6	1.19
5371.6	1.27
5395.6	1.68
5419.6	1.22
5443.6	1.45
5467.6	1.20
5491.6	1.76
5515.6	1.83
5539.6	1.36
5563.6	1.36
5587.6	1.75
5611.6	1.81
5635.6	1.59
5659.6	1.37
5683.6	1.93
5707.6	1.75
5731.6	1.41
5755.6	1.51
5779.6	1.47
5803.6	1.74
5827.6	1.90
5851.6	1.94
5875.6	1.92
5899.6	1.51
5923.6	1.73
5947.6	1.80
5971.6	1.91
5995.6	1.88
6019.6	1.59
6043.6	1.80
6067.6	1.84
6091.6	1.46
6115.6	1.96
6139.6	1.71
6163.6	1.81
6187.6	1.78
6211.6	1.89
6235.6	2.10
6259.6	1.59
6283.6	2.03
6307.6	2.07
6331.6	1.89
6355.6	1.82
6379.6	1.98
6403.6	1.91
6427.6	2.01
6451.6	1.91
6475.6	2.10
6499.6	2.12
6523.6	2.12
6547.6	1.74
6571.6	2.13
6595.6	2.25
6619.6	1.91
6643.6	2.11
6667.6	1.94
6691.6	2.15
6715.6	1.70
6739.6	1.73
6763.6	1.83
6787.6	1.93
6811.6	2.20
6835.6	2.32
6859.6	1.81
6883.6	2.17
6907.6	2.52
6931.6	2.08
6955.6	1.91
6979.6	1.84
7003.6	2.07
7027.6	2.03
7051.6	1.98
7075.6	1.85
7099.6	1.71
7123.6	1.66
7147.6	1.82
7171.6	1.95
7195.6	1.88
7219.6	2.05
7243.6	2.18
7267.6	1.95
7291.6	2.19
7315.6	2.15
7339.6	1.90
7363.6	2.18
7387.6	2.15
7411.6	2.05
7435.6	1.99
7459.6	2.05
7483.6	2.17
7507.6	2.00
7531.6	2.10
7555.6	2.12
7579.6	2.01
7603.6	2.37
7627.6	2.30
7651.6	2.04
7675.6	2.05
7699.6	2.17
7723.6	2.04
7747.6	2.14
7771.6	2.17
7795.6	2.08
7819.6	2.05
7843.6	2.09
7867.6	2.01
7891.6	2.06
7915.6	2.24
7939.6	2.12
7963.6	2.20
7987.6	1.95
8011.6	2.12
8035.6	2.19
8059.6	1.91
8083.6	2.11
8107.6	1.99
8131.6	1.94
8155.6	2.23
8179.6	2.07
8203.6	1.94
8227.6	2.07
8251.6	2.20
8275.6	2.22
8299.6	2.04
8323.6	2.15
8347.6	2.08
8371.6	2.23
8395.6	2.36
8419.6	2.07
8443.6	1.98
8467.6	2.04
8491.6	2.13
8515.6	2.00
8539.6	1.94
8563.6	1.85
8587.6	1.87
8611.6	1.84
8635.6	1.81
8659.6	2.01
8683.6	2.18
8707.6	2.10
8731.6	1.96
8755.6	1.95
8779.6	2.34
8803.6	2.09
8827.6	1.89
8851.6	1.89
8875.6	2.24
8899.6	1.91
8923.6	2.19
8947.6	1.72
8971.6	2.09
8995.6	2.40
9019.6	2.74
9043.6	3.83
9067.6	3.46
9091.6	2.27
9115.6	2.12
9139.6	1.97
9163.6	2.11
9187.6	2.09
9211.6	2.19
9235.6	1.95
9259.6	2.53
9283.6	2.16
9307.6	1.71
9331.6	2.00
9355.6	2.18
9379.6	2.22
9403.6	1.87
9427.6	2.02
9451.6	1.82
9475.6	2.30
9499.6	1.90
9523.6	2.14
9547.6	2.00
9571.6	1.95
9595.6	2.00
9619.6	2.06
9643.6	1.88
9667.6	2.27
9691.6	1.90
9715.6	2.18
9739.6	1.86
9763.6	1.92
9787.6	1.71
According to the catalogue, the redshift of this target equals 0.377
